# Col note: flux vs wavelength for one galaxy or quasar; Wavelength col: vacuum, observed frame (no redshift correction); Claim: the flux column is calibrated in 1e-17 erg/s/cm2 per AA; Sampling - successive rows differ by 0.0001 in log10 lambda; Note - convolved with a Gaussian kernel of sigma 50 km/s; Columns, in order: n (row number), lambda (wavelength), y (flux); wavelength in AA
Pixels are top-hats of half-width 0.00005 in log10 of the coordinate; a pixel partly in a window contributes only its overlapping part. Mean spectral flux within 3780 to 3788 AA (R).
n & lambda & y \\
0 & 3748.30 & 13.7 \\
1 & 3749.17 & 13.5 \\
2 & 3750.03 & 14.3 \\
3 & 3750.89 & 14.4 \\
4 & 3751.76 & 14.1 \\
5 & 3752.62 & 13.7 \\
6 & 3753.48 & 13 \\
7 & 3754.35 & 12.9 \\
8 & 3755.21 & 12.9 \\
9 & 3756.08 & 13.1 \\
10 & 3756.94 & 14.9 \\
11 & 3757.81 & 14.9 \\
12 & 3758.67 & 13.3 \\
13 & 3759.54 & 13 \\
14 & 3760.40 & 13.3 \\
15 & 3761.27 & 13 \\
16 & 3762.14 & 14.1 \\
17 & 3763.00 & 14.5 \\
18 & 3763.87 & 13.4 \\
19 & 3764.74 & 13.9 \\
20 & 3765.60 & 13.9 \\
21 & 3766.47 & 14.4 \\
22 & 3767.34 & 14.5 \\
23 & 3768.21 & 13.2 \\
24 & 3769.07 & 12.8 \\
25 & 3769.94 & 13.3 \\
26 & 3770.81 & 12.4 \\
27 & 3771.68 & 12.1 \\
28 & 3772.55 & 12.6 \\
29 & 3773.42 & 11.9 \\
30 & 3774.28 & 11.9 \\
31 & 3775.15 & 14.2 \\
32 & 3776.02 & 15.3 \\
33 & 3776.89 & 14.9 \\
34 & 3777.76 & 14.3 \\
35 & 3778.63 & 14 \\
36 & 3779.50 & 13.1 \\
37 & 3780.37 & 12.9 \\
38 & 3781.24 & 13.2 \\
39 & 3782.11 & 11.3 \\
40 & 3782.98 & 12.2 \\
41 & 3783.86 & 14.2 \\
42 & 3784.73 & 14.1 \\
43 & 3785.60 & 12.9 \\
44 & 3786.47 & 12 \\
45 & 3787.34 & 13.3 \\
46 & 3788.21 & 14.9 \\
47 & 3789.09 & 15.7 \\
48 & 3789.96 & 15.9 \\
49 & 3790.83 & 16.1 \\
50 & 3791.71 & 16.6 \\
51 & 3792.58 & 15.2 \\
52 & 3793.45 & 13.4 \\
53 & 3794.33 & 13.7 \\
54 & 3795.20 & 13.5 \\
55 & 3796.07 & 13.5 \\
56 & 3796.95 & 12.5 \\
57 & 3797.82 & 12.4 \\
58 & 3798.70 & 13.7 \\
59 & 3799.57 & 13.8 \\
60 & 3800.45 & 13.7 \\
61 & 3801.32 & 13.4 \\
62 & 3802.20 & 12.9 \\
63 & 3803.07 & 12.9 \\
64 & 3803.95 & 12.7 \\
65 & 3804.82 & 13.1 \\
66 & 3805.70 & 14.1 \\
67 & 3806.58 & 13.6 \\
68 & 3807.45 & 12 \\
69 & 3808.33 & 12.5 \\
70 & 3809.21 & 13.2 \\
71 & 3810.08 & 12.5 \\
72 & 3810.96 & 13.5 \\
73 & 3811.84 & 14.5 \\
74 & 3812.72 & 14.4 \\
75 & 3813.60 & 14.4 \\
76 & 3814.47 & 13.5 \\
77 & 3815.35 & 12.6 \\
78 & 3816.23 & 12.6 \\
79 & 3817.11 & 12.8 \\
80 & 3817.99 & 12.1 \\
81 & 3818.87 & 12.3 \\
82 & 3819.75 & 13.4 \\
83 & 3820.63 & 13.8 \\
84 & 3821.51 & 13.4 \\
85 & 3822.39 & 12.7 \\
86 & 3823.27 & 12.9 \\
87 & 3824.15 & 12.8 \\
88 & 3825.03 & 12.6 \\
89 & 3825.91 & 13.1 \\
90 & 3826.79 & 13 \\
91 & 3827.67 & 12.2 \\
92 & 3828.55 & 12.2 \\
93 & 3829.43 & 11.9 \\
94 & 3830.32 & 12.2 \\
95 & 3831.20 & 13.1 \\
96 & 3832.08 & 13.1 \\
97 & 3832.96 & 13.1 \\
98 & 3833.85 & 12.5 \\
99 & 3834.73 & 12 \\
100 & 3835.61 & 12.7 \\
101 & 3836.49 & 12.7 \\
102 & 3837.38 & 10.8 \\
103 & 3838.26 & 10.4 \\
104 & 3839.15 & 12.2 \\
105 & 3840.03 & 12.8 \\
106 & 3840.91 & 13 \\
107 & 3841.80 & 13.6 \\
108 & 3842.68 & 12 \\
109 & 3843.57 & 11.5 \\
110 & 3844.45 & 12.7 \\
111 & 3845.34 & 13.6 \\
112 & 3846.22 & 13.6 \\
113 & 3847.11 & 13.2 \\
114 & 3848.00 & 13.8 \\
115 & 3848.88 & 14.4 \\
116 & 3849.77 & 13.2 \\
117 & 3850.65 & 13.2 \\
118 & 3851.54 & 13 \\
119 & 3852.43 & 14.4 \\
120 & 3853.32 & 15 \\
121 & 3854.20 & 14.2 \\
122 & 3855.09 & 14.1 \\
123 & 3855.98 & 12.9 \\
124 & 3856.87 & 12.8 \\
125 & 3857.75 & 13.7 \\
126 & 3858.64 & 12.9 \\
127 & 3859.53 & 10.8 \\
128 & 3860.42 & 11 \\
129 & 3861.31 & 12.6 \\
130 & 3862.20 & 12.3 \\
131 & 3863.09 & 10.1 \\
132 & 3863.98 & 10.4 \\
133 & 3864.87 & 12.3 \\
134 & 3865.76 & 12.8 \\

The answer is 13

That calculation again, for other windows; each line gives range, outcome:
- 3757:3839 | 13.3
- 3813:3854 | 12.9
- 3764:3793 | 13.7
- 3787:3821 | 13.6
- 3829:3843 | 12.4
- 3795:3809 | 13.1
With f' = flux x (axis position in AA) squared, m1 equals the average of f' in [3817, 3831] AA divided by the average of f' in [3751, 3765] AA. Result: 1.0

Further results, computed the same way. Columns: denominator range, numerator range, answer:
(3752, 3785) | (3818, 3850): 0.98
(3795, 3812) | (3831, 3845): 0.96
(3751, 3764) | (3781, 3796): 1.05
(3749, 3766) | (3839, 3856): 1.02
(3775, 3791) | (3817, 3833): 0.94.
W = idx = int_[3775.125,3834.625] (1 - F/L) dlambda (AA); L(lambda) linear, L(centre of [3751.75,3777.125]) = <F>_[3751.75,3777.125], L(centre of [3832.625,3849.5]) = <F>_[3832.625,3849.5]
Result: -1.4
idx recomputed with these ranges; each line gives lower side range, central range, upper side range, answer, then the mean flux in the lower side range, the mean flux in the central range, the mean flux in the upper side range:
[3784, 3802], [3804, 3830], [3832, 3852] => 0.72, 14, 13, 12.7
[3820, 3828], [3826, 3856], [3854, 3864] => -0.56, 13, 12.9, 12.3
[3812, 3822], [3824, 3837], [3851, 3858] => 0.80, 13.2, 12.6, 13.8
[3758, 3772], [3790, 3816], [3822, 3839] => -1.50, 13.5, 13.6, 12.4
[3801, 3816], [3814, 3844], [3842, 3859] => 1.69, 13.3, 12.6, 13.4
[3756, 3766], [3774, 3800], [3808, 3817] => -0.49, 13.8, 13.8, 13.4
